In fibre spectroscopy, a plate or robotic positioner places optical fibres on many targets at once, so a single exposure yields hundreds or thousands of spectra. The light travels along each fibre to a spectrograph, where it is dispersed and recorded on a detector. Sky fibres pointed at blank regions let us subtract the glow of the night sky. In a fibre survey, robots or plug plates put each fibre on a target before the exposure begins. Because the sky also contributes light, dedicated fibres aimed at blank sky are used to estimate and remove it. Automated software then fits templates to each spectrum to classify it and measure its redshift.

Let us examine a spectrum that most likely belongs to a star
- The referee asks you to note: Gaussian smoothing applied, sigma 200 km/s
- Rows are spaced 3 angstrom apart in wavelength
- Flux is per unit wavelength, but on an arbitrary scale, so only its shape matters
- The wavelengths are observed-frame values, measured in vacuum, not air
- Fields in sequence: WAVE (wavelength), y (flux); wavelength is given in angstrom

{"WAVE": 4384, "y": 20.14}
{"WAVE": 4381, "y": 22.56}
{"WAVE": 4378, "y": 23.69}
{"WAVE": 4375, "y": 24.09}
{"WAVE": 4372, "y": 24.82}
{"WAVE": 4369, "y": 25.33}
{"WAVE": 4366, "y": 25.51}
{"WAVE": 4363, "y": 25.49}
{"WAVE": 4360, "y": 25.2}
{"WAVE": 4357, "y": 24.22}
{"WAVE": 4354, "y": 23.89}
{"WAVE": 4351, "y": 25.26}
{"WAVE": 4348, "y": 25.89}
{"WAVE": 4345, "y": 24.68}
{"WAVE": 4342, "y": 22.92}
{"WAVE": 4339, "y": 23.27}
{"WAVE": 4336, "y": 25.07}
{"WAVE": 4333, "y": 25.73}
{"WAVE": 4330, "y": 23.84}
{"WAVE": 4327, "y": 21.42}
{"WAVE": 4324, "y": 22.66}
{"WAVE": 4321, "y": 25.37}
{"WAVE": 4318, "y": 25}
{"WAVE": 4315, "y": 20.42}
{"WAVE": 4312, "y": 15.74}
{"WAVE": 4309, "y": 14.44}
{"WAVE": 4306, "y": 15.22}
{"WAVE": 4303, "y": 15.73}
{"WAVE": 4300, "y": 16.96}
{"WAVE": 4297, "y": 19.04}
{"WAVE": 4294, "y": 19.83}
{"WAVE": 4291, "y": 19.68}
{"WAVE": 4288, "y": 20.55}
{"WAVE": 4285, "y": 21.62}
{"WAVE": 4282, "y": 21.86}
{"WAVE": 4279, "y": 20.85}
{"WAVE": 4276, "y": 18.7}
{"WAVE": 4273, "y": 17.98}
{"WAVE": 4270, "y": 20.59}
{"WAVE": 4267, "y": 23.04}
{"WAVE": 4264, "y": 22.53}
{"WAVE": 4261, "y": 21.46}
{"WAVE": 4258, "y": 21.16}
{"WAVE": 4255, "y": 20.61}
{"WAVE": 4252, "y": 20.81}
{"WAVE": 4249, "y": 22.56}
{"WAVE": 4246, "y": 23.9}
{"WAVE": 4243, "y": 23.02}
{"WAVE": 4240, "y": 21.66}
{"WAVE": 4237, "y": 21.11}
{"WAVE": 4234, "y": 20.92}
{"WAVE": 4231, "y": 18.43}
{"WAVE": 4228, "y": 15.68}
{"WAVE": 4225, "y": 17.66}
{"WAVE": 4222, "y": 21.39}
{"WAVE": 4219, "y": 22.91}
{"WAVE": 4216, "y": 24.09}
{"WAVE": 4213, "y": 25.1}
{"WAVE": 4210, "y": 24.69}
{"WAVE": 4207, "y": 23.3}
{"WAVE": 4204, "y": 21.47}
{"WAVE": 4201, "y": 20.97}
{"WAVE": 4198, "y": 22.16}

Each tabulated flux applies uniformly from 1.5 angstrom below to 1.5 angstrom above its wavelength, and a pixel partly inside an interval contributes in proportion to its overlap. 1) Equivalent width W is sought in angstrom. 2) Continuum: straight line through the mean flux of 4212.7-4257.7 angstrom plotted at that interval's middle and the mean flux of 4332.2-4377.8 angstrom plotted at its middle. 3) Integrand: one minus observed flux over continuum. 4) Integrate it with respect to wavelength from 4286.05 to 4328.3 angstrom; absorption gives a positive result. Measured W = 7.0 angstrom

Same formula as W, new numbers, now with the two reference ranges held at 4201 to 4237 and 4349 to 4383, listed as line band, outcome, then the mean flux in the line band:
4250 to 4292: 3.1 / 20.9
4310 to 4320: 1.3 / 20.3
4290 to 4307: 3.9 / 17.8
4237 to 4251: -0.4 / 22.5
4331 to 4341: -0.3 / 24.6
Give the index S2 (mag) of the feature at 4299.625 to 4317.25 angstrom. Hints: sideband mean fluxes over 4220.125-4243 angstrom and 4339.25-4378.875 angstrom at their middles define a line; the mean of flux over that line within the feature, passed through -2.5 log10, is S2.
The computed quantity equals 0.33 mag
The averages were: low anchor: 19.8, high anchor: 24.7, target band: 16.7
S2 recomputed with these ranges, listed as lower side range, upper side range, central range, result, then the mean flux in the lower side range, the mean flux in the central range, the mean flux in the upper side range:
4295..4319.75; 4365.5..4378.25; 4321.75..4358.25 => -0.132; 17.9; 24.1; 24.7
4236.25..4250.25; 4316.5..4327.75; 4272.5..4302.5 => 0.182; 22.5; 19.6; 23.8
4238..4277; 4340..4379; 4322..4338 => -0.002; 21.4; 23.8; 24.7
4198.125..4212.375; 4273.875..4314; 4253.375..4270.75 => -0.083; 22.7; 21.6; 18.5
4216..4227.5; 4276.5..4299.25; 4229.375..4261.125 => -0.045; 20.7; 21.4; 20.3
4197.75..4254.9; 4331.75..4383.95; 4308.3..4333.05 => 0.098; 21.6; 21.6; 24.4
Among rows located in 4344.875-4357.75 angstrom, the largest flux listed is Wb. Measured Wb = 25.89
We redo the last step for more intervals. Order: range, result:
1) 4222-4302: 23.9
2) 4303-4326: 25.37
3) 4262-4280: 23.04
